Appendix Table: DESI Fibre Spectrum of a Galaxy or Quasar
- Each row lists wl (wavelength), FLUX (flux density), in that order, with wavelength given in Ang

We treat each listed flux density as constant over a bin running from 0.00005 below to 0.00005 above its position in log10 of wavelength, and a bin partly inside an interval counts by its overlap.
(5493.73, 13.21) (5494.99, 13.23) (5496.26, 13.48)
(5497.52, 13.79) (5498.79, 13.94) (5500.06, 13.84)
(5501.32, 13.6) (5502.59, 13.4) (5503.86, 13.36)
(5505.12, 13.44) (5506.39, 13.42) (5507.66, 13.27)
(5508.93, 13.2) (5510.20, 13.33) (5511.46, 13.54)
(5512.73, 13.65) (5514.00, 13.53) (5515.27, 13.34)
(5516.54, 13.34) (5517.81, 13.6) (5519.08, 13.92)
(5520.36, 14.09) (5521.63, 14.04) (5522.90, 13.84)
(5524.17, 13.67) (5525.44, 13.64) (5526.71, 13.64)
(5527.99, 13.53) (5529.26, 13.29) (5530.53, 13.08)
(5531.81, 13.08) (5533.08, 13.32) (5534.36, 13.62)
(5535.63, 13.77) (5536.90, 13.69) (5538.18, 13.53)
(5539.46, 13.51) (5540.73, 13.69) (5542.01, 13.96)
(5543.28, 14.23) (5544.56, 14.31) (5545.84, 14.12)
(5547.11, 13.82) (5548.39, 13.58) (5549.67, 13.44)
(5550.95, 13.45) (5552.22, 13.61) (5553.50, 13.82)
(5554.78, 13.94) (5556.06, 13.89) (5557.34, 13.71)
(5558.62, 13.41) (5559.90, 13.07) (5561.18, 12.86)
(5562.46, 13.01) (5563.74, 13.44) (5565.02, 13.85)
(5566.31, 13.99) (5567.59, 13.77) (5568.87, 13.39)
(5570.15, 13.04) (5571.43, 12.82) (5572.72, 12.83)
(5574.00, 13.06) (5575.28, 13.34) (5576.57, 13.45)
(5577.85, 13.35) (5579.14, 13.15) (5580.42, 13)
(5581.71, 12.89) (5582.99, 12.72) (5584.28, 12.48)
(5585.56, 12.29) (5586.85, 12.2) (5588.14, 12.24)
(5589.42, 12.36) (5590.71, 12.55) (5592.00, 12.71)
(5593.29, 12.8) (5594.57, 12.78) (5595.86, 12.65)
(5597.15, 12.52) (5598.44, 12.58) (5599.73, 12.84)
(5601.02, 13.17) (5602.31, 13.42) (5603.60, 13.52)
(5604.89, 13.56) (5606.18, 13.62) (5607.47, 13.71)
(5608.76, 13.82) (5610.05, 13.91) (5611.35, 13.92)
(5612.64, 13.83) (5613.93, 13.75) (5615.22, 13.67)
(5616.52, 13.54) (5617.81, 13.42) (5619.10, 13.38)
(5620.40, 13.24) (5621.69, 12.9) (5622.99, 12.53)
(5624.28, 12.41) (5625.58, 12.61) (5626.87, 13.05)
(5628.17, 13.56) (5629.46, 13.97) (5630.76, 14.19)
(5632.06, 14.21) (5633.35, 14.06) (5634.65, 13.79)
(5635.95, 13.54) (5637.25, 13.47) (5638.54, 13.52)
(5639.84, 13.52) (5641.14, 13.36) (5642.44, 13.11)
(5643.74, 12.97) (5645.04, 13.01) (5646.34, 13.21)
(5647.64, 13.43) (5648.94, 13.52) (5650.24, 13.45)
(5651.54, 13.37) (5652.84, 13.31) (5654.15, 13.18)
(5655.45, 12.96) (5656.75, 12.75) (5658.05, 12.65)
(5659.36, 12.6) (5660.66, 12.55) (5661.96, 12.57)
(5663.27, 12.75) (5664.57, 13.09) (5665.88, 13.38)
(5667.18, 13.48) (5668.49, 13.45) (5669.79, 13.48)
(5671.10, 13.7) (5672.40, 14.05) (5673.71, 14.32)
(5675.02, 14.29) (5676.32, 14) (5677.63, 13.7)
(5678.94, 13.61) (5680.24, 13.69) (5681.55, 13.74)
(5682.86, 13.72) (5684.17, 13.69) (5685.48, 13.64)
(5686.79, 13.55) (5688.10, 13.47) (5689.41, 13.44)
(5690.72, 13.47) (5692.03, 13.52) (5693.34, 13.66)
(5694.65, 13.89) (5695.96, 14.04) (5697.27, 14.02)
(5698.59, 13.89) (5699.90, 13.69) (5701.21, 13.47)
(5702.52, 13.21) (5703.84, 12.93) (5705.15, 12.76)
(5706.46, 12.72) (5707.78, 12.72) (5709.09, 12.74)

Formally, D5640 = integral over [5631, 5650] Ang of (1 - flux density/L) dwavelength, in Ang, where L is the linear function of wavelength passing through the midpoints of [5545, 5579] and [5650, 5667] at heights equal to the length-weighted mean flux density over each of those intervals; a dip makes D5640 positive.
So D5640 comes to -0.6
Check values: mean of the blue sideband 13.5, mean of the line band 13.5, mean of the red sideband 13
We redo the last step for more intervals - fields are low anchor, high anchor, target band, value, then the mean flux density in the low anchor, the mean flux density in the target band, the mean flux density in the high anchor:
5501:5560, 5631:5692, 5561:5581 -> 0.4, 13.6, 13.3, 13.4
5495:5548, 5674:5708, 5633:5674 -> 0.9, 13.6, 13.3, 13.6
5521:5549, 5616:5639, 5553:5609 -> 1.8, 13.7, 13.1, 13.4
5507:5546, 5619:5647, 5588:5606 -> 0.8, 13.6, 12.9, 13.3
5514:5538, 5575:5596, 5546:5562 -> -0.4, 13.6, 13.6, 12.8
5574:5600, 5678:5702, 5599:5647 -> -1.3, 12.8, 13.4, 13.7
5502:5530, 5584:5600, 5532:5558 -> -1.1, 13.6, 13.7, 12.5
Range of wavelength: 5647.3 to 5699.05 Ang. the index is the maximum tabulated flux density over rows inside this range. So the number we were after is 14.32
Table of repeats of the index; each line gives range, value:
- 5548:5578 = 13.99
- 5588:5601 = 12.84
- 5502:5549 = 14.31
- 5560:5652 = 14.21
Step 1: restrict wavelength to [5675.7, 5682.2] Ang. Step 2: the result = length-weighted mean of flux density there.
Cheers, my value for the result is 13.7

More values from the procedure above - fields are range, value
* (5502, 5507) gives 13.4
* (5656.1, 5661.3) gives 12.6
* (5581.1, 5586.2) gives 12.6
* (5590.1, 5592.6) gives 12.6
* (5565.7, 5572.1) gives 13.4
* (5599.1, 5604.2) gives 13.2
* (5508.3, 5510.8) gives 13.3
